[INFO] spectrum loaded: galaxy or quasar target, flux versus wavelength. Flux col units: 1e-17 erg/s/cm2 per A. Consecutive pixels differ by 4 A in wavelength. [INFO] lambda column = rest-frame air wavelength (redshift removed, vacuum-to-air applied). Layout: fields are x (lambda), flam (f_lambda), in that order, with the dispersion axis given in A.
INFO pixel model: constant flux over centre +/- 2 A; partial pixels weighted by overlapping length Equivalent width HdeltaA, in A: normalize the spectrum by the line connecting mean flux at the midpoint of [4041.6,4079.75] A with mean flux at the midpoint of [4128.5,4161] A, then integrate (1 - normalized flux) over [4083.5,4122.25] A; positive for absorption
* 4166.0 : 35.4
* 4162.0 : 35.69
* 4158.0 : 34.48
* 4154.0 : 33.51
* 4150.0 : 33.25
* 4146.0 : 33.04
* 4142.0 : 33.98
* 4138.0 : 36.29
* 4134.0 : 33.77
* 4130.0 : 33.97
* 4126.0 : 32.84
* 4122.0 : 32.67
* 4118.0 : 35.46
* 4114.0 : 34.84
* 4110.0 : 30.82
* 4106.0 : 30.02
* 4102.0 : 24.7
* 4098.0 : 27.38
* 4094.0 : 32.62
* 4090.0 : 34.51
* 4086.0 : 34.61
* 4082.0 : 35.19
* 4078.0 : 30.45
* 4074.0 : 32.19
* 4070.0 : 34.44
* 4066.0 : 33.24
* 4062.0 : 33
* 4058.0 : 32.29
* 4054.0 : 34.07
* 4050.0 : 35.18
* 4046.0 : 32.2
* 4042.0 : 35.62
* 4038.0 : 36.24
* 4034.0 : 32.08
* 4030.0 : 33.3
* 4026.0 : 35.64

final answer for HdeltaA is 2.2 A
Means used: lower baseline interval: 33.2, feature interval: 31.8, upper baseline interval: 34.1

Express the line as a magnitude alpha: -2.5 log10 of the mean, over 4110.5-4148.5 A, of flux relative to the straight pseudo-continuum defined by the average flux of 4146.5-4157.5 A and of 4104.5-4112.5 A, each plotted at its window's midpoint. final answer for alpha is -0.06 mag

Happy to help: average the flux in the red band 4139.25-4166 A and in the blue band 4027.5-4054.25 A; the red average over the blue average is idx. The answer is 1.00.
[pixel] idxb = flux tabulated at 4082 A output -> 35.19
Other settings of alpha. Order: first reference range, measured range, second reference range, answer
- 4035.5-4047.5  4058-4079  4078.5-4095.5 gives 0.05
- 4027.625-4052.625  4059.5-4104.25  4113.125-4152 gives 0.07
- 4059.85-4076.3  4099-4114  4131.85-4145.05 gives 0.16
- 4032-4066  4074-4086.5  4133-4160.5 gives 0.03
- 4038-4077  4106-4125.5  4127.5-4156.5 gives 0.03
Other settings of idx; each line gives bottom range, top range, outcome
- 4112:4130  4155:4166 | 1.03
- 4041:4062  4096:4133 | 0.93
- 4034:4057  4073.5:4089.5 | 0.97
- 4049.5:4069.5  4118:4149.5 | 1.01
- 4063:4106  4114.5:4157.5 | 1.06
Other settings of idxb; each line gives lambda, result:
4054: 34.07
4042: 35.62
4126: 32.84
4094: 32.62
